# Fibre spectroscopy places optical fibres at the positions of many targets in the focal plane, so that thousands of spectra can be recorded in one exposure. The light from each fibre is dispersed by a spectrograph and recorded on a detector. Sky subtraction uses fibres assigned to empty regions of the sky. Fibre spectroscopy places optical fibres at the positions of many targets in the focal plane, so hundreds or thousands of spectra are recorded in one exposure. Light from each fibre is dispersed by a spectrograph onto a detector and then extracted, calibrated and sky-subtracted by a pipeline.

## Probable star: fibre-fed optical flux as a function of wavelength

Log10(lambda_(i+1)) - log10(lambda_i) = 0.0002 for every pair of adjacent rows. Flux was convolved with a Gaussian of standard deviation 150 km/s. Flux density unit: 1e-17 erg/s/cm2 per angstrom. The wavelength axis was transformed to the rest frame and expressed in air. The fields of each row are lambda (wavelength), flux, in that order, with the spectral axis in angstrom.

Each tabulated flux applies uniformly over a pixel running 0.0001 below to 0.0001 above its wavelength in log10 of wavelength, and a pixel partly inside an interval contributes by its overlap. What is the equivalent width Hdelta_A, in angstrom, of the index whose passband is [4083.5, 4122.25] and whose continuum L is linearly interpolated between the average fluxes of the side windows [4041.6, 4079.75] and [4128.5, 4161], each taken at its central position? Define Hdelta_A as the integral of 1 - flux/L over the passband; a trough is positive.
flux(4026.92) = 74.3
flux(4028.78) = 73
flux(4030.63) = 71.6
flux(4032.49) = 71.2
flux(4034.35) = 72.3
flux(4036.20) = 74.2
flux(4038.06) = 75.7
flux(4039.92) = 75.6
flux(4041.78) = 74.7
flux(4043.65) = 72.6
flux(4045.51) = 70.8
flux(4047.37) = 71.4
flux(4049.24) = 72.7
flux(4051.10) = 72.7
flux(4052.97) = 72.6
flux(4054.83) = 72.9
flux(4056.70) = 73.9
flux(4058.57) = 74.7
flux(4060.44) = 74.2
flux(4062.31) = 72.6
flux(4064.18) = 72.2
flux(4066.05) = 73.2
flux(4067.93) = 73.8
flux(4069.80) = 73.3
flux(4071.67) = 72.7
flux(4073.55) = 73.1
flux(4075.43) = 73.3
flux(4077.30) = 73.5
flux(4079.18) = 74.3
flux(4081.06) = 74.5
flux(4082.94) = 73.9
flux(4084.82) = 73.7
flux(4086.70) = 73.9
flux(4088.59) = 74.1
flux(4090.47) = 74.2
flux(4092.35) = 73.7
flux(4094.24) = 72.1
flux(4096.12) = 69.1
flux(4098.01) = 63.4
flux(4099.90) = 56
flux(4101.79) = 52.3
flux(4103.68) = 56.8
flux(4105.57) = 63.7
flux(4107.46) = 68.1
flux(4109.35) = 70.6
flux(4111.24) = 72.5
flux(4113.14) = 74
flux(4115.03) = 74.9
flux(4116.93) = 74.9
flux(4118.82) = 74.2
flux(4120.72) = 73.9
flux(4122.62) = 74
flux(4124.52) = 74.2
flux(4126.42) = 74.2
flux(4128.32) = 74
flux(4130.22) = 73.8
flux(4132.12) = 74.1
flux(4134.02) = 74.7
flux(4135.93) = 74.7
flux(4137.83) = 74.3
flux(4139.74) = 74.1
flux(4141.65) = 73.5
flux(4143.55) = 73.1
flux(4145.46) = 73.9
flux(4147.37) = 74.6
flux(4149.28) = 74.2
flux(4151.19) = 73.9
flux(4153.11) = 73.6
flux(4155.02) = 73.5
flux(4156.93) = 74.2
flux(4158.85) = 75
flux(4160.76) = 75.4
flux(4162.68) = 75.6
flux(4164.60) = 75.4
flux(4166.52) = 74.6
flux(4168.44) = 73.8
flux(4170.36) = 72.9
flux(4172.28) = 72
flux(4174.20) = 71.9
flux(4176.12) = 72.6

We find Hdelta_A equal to 2.20 angstrom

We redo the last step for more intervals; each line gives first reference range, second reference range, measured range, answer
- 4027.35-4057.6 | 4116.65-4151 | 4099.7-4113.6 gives 1.8 angstrom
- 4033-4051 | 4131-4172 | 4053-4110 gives 2.3 angstrom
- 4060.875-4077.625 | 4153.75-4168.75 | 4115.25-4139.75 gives 0.0 angstrom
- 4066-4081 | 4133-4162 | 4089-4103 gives 1.5 angstrom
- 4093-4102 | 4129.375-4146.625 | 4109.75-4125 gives -1.1 angstrom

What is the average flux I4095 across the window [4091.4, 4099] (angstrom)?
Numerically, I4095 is 69.5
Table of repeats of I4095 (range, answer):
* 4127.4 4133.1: 74.1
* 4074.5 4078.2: 73.5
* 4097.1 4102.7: 57.2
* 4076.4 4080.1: 73.9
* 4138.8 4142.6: 73.8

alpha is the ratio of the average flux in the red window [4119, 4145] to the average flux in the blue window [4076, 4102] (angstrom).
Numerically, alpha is 1.1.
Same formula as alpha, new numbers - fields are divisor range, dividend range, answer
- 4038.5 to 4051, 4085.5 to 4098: 0.99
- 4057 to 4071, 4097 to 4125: 0.93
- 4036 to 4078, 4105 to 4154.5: 1.00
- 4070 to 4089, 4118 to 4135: 1.01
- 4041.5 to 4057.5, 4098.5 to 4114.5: 0.89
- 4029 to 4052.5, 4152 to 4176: 1.01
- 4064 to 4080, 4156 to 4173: 1.01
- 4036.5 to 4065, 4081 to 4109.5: 0.93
